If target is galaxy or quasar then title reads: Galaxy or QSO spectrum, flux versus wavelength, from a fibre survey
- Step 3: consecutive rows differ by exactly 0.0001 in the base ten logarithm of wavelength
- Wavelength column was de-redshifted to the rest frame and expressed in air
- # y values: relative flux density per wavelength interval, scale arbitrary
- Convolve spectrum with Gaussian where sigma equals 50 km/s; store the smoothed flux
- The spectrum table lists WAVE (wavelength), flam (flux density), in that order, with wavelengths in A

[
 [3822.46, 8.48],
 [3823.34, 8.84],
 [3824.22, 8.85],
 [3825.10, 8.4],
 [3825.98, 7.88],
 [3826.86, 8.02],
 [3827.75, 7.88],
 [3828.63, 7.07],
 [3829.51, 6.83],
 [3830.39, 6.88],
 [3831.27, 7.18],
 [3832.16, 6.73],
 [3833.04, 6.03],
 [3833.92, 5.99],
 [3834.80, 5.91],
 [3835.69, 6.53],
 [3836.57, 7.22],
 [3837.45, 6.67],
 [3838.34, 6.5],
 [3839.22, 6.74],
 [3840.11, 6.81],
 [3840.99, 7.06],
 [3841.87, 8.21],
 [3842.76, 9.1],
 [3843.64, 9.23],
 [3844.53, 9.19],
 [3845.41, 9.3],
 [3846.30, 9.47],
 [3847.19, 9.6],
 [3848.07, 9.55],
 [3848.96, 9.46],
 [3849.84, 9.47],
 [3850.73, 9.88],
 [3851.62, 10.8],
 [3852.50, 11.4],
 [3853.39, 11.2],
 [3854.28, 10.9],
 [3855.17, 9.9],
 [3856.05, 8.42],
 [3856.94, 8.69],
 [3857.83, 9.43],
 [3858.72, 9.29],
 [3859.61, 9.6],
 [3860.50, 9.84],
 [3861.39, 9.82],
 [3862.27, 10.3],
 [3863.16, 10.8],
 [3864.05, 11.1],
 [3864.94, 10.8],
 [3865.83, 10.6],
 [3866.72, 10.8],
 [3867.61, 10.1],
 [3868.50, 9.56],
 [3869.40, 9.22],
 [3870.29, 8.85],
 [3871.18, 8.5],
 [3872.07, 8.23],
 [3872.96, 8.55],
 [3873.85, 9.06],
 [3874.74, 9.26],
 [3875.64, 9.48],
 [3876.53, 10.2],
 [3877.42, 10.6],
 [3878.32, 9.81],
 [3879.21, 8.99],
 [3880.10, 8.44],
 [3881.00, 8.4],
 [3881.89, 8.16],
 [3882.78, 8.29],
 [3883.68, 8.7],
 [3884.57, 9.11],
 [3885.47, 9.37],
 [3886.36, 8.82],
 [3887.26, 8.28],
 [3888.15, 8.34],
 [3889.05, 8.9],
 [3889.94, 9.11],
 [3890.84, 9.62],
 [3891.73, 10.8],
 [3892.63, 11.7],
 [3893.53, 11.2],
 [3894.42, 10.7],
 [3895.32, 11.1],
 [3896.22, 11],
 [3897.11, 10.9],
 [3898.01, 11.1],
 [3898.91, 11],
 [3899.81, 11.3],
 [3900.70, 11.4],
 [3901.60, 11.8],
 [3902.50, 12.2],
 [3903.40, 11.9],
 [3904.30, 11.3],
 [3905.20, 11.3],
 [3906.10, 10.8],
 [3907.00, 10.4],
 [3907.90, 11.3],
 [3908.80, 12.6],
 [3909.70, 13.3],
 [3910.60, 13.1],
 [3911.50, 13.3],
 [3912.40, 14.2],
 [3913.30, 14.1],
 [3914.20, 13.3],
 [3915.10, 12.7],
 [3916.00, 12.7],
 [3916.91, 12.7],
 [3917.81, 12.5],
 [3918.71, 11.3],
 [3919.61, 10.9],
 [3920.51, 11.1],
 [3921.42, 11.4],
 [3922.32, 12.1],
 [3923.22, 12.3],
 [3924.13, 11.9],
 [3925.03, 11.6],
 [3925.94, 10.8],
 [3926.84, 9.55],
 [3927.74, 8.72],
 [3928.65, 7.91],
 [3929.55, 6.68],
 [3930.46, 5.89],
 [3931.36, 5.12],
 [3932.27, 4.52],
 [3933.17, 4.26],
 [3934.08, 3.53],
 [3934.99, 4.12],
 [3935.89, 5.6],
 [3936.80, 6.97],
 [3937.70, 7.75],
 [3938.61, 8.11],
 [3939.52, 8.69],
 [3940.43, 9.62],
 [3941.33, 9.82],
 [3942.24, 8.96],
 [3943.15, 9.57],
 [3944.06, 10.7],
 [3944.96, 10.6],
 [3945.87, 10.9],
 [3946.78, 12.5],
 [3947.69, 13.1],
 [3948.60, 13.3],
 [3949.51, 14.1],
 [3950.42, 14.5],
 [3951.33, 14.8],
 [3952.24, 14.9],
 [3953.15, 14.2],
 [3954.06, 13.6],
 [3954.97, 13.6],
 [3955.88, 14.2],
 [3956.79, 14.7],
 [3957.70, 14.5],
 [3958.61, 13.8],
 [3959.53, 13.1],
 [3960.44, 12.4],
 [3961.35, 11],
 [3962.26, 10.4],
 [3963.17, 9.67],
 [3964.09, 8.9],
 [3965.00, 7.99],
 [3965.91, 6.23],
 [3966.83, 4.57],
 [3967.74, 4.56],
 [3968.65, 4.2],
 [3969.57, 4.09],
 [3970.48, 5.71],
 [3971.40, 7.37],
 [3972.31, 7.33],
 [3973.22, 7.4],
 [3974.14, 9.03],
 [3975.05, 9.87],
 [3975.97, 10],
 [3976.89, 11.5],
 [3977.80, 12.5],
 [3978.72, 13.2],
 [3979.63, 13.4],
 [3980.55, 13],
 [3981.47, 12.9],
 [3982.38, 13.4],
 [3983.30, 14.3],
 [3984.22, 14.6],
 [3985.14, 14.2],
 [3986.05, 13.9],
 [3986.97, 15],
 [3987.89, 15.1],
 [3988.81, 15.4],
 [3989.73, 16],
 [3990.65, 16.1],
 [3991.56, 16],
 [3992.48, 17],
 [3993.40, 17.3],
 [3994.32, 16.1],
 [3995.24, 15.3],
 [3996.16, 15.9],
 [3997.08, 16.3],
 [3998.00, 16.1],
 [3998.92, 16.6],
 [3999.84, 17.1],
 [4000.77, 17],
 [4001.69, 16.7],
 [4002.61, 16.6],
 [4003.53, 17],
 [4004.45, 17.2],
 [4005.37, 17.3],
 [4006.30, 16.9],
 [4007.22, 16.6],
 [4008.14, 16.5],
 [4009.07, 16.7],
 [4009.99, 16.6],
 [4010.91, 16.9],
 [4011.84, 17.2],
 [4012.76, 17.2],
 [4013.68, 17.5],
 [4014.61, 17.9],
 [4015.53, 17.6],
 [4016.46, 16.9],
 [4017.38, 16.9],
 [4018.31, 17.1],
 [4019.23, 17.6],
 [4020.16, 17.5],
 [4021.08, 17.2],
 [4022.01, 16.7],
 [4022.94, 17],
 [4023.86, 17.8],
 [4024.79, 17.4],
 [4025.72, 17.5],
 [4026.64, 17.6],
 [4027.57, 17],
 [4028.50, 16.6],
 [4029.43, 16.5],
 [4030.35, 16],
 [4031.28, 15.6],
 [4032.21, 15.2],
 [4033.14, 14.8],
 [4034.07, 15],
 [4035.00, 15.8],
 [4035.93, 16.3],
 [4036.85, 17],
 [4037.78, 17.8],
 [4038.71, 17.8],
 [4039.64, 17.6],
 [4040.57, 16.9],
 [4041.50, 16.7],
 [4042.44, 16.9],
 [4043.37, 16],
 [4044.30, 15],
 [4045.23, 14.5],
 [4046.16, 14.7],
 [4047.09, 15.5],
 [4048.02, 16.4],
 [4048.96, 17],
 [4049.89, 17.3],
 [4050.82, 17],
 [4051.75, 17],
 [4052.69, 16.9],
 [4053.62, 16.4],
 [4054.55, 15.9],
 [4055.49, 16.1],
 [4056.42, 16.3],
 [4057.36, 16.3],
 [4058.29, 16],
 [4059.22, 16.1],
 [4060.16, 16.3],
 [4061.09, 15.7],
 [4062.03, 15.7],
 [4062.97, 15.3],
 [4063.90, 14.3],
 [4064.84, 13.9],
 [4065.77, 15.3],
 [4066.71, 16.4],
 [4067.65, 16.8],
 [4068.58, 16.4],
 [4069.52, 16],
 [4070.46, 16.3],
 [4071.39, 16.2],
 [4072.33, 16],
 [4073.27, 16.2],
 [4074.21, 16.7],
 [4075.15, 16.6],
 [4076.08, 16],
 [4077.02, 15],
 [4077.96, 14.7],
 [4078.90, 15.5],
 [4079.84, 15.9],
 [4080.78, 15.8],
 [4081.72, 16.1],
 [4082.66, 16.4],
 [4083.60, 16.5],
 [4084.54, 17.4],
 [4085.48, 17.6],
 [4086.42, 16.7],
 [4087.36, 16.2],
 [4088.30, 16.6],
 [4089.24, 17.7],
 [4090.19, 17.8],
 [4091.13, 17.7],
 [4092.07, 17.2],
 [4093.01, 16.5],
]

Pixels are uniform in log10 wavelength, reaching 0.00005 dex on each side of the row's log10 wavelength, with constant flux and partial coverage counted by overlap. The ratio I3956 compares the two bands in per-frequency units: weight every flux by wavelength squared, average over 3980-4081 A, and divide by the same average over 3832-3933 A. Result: 1.77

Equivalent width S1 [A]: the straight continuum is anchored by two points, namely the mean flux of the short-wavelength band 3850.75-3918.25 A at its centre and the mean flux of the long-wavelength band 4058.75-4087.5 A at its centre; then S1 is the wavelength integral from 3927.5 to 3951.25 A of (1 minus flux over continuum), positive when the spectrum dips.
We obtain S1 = 6.6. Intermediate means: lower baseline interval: 10.5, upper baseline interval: 16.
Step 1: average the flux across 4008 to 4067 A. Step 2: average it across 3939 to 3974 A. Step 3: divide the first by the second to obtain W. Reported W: 1.6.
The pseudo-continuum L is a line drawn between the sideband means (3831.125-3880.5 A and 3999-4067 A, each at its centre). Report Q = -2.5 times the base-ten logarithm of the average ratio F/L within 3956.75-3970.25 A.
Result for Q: 0.43 mag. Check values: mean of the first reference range 9.02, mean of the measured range 9.11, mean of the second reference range 16.5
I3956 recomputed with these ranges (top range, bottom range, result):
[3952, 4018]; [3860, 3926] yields 1.34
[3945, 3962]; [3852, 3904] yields 1.40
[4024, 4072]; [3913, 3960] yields 1.60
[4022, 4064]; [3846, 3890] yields 1.88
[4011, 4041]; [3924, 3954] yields 1.85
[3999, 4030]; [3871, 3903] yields 1.86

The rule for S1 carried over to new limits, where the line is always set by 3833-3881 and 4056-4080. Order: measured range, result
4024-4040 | -2.1 A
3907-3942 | 4.0 A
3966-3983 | 5.0 A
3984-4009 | -4.8 A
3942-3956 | -0.8 A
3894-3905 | -0.9 A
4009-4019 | -2.2 A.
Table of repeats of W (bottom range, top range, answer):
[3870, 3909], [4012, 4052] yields 1.67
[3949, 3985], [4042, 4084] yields 1.45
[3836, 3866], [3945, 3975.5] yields 1.14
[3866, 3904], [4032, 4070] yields 1.64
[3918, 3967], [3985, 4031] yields 1.62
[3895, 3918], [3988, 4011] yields 1.37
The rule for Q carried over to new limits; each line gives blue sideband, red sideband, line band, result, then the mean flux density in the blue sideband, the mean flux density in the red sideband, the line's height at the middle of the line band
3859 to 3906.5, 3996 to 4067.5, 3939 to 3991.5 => 0.183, 9.98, 16.5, 13.6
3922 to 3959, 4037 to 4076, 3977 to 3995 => -0.162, 10.3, 16.2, 12.6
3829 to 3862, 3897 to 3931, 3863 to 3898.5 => 0.036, 8.52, 11.4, 10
